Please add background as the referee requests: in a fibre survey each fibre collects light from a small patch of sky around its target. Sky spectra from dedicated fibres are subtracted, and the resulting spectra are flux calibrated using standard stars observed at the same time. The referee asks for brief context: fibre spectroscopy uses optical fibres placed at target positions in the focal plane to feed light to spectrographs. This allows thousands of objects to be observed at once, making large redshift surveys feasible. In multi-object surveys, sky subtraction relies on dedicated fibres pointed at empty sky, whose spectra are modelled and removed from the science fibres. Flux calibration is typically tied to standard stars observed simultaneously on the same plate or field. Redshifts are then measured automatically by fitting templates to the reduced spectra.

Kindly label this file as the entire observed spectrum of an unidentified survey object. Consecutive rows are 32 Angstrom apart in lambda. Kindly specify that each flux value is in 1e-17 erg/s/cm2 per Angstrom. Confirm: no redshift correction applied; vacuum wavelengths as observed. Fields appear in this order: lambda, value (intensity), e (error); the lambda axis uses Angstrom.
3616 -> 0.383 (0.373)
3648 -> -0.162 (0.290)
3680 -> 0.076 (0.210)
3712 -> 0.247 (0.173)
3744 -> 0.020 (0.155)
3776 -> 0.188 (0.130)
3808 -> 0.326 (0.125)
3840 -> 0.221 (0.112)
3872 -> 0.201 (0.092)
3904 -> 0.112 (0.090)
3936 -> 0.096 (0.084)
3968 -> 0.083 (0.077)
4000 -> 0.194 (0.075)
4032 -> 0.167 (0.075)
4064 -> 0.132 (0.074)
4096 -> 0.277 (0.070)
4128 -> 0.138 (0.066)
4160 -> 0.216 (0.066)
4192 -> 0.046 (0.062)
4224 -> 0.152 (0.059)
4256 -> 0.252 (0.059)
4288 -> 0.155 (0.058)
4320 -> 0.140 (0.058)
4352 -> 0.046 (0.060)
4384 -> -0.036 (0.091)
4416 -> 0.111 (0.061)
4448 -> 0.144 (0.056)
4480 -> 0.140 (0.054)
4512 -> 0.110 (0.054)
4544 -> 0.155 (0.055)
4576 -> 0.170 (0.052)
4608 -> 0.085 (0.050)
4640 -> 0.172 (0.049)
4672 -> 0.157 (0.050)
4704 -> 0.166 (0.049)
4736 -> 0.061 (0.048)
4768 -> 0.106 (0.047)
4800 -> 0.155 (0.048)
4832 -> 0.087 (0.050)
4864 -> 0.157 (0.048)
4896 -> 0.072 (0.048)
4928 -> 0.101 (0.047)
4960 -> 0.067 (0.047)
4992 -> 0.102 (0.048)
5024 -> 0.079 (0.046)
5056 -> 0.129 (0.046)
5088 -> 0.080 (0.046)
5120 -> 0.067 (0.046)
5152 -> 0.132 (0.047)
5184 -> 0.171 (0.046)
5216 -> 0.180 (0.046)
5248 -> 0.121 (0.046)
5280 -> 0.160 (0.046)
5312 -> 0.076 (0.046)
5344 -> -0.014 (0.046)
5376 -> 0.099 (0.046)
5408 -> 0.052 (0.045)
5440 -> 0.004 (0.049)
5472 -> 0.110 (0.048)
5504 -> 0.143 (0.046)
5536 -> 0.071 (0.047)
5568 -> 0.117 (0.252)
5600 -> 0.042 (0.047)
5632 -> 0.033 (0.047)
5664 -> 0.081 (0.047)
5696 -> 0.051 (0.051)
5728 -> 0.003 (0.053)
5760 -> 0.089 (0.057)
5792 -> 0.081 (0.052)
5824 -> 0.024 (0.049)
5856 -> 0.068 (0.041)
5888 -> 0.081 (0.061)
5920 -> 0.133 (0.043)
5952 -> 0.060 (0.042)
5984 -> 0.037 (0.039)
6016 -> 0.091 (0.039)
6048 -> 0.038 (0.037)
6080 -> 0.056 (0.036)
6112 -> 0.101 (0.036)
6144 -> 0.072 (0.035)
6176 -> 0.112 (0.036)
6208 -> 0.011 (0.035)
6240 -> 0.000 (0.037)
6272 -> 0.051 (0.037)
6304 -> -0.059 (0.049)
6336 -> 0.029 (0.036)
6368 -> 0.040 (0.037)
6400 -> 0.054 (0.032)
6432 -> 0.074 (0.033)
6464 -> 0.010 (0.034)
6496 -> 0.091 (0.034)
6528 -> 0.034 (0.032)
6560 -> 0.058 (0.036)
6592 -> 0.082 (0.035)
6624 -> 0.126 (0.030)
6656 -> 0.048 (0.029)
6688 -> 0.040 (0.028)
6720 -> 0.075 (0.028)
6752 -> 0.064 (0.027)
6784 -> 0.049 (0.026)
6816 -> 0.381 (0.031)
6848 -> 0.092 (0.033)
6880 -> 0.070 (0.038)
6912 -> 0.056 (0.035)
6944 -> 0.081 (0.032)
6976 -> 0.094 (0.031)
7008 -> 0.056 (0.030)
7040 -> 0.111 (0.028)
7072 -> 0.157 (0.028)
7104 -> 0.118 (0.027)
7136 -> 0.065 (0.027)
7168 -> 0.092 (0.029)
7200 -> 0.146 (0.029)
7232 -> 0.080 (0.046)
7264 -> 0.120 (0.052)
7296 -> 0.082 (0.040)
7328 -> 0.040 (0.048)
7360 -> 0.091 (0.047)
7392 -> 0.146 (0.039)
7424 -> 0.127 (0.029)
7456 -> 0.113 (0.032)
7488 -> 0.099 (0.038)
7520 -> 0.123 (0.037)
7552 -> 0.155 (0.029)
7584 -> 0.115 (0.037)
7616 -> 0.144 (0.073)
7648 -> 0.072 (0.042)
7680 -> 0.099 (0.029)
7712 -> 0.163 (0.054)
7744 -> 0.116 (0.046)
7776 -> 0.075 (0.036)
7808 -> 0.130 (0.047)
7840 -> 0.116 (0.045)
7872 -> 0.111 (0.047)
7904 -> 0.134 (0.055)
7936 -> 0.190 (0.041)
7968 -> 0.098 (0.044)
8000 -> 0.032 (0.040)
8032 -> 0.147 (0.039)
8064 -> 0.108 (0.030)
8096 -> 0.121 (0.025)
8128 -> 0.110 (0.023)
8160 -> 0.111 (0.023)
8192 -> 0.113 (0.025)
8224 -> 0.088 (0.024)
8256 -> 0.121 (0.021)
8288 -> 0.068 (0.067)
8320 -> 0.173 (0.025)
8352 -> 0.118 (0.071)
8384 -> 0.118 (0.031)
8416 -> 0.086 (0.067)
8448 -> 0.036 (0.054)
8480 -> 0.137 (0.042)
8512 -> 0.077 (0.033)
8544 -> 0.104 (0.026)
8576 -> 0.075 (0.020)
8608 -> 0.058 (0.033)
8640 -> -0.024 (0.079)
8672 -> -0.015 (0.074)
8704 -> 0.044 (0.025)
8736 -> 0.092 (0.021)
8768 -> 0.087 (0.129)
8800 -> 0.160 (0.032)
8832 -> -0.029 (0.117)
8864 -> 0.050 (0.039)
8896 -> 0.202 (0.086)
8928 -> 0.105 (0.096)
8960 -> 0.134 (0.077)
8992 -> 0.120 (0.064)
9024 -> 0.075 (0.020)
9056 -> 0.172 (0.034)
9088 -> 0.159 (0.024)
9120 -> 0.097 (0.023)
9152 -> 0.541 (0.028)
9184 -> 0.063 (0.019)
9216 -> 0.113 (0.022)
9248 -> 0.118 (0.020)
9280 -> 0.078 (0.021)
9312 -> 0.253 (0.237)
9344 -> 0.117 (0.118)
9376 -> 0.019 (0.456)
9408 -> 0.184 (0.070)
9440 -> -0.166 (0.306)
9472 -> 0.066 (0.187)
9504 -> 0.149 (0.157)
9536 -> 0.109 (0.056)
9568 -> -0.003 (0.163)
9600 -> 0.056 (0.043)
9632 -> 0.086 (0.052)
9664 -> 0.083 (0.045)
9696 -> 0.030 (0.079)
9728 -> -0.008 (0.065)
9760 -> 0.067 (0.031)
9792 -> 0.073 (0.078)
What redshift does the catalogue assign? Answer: 0.83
